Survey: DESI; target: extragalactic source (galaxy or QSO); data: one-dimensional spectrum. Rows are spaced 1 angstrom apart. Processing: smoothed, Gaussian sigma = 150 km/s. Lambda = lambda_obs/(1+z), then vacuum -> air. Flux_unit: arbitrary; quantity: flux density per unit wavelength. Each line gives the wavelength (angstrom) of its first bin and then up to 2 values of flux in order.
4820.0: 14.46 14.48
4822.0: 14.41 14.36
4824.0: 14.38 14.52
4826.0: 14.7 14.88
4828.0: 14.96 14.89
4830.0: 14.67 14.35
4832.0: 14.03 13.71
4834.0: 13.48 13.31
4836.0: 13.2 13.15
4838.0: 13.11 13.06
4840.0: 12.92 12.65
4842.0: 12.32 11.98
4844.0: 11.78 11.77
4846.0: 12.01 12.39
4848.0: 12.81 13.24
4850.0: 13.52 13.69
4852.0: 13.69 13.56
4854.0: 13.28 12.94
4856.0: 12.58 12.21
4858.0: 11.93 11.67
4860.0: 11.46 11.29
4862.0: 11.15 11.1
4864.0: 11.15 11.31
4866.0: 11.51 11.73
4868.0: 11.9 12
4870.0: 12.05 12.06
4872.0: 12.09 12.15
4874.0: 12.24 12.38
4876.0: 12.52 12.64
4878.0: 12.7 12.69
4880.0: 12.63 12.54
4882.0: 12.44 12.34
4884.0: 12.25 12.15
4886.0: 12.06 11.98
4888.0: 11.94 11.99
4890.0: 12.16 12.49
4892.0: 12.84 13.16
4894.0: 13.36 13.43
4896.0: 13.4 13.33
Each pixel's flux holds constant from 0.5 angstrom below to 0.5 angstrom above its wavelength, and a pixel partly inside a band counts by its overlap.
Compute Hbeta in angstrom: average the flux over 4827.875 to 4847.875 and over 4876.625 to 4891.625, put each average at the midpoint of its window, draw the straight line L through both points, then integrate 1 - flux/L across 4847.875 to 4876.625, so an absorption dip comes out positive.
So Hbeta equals 1.1 angstrom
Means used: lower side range 13.1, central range 12.2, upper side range 12.3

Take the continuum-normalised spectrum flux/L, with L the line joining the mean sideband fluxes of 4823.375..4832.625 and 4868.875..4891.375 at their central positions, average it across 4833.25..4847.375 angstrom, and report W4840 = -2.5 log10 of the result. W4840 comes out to 0.11 mag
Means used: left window 14.6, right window 12.3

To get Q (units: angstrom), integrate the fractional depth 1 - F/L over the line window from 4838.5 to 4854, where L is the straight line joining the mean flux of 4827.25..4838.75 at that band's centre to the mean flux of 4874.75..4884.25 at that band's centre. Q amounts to 0.8 angstrom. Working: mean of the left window 13.9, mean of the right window 12.5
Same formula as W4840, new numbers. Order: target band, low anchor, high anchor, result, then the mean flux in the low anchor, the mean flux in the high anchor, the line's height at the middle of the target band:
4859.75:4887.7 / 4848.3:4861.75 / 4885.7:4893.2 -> 0.04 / 12.7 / 12.3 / 12.5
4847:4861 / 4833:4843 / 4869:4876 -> -0.01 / 13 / 12.2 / 12.6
